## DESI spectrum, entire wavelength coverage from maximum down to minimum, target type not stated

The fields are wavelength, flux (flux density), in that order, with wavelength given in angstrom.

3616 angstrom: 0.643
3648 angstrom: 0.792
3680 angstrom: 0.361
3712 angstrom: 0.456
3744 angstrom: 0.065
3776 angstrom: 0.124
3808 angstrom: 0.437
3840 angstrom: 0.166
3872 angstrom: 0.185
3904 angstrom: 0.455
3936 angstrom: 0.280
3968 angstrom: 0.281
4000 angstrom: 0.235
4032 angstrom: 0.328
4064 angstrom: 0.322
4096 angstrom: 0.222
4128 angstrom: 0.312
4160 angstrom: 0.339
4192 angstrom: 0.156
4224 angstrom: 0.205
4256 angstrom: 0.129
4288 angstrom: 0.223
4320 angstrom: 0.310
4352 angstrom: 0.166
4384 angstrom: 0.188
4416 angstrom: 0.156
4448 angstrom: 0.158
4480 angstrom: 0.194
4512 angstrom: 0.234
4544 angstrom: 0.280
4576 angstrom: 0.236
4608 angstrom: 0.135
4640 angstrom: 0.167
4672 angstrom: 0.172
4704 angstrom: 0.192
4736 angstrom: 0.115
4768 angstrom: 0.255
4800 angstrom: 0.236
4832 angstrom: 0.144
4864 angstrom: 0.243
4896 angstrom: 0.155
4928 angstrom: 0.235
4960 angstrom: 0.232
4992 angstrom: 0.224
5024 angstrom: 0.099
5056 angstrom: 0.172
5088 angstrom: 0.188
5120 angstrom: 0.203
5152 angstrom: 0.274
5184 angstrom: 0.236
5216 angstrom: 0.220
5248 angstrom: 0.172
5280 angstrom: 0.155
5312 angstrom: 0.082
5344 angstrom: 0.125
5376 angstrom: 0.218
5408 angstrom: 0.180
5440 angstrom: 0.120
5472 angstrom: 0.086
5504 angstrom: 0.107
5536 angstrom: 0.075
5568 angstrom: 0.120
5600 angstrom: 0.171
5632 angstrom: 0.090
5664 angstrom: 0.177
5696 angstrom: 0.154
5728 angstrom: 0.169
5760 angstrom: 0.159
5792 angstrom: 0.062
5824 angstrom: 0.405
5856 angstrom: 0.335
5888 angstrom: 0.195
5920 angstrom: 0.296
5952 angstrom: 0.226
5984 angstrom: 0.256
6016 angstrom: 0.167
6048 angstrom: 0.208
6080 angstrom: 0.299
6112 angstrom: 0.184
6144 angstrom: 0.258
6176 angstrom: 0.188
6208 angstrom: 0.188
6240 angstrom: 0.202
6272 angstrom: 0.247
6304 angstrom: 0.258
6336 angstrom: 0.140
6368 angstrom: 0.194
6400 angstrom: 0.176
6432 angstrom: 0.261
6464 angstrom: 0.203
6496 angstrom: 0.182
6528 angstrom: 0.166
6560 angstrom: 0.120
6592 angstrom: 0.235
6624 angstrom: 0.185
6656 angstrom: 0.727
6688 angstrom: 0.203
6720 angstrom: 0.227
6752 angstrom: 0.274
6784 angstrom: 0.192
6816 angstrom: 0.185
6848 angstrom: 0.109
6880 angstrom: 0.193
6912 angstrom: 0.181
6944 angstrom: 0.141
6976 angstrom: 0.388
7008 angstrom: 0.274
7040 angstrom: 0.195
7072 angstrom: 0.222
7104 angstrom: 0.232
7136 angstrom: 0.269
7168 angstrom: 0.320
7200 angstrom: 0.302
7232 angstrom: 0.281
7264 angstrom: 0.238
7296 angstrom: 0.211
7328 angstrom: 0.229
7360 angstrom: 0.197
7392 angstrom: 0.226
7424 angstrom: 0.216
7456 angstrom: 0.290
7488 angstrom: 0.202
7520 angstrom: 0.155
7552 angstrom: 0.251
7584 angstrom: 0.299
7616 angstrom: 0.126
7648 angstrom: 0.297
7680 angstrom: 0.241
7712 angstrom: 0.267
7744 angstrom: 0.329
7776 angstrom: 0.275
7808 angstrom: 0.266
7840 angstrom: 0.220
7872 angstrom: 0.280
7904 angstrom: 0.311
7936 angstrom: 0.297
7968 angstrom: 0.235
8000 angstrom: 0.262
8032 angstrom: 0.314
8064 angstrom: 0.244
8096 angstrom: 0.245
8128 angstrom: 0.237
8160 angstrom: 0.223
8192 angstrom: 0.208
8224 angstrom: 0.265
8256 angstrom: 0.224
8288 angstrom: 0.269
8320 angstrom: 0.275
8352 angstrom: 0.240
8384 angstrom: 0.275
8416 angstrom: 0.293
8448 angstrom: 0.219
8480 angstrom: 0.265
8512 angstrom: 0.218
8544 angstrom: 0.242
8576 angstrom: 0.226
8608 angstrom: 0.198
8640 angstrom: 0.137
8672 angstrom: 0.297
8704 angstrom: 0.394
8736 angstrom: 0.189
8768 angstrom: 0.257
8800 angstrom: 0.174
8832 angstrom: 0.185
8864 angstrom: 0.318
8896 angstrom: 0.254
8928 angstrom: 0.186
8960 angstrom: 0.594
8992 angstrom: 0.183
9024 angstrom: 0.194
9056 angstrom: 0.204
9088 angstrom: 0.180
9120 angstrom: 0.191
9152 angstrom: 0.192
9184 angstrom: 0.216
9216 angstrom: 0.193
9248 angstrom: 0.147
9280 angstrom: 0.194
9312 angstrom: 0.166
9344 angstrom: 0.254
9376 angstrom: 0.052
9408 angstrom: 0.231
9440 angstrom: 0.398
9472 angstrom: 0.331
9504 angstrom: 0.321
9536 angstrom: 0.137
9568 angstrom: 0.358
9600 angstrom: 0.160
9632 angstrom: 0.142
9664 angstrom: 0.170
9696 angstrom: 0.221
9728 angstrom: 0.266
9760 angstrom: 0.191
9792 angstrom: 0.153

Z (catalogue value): 0.787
